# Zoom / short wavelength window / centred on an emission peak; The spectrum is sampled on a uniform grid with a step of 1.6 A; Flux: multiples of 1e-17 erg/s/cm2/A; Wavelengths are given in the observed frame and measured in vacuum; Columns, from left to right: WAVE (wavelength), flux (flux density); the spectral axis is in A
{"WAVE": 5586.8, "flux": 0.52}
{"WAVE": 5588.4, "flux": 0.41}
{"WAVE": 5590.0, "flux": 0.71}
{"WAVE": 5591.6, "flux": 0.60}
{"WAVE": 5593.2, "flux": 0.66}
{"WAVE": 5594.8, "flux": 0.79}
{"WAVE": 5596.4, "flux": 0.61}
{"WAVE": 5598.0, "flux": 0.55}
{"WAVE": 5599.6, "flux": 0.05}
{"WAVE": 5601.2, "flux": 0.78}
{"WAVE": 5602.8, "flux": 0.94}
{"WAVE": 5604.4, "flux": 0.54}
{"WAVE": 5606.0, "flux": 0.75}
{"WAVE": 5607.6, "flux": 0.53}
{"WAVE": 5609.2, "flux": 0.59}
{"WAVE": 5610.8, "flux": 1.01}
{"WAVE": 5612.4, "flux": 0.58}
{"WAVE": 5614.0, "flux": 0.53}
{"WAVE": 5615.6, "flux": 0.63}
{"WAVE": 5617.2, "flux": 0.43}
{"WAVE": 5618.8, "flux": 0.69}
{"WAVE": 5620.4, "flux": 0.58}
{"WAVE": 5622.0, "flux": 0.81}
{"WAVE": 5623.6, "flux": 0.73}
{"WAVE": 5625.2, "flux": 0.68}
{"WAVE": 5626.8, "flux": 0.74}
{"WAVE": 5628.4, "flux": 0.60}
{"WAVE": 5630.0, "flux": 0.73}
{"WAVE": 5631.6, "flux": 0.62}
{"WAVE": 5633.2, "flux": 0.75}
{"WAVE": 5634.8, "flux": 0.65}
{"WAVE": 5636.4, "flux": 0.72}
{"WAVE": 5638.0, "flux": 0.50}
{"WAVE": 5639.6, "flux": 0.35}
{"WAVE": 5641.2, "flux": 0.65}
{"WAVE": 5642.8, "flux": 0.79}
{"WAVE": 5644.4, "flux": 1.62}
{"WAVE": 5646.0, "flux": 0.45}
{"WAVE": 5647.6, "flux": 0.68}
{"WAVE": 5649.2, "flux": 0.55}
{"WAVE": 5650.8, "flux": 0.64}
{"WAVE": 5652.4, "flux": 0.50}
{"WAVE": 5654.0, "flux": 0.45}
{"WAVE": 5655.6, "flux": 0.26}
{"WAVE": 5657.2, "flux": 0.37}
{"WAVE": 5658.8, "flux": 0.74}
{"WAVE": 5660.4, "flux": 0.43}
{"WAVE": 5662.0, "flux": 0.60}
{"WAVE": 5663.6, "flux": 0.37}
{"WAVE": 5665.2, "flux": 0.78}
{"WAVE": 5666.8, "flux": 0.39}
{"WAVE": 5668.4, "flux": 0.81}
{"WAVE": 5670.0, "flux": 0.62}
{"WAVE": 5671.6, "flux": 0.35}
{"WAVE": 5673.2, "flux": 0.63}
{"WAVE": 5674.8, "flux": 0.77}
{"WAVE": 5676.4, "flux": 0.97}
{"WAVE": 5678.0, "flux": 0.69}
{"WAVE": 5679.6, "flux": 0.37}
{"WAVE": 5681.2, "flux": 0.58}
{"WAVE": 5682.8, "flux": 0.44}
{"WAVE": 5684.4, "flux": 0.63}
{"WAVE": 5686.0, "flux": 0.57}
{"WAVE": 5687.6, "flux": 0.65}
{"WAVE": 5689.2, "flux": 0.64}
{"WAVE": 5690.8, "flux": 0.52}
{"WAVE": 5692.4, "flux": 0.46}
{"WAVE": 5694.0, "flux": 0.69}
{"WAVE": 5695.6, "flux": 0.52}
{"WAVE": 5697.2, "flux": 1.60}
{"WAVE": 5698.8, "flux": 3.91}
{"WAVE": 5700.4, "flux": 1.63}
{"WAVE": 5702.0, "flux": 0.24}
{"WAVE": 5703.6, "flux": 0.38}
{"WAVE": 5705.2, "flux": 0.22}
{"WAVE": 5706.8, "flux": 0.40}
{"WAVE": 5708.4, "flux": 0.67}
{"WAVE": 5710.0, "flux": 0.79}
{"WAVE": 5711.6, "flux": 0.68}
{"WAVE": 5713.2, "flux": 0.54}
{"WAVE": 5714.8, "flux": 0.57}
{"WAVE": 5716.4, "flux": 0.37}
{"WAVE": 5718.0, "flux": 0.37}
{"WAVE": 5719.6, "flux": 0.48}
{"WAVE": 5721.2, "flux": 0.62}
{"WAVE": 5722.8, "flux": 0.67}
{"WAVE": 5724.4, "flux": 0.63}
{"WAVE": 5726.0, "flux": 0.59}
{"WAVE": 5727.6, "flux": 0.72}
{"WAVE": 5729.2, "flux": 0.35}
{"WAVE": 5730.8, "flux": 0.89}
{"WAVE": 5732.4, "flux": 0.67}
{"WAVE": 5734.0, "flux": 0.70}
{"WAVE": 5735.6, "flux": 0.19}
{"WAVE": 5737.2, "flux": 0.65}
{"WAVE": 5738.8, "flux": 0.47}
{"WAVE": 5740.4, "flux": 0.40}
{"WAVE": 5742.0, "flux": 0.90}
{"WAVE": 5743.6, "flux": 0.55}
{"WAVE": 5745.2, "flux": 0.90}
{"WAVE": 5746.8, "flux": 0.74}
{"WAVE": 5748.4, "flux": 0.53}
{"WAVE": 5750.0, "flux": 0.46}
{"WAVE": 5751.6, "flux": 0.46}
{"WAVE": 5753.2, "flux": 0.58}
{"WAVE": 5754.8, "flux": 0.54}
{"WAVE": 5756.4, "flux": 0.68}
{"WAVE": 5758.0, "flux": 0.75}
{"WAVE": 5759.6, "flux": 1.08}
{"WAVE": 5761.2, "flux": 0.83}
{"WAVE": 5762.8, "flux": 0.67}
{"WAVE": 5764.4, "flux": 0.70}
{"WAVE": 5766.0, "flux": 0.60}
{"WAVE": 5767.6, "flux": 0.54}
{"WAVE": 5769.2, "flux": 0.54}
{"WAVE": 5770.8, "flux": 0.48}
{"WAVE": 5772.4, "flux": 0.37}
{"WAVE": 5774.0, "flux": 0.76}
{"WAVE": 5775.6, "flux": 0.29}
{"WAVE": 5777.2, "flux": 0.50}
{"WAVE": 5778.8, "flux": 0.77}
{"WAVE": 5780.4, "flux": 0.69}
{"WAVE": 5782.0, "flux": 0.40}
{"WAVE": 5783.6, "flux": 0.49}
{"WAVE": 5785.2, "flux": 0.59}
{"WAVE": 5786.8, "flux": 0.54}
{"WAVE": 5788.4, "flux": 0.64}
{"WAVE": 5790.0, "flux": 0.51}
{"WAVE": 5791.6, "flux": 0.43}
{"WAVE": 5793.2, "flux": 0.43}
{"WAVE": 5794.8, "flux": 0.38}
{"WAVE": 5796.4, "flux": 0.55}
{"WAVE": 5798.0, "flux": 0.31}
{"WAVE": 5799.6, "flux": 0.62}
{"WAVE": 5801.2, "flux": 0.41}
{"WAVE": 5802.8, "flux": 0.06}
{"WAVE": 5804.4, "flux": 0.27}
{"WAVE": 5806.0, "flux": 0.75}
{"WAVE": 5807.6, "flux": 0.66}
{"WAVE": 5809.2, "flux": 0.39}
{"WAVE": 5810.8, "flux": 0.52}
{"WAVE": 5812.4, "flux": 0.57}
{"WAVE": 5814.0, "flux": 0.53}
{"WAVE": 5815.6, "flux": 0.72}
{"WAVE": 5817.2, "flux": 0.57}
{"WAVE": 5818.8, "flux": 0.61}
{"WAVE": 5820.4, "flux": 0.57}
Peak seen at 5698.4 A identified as [O III] 5007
